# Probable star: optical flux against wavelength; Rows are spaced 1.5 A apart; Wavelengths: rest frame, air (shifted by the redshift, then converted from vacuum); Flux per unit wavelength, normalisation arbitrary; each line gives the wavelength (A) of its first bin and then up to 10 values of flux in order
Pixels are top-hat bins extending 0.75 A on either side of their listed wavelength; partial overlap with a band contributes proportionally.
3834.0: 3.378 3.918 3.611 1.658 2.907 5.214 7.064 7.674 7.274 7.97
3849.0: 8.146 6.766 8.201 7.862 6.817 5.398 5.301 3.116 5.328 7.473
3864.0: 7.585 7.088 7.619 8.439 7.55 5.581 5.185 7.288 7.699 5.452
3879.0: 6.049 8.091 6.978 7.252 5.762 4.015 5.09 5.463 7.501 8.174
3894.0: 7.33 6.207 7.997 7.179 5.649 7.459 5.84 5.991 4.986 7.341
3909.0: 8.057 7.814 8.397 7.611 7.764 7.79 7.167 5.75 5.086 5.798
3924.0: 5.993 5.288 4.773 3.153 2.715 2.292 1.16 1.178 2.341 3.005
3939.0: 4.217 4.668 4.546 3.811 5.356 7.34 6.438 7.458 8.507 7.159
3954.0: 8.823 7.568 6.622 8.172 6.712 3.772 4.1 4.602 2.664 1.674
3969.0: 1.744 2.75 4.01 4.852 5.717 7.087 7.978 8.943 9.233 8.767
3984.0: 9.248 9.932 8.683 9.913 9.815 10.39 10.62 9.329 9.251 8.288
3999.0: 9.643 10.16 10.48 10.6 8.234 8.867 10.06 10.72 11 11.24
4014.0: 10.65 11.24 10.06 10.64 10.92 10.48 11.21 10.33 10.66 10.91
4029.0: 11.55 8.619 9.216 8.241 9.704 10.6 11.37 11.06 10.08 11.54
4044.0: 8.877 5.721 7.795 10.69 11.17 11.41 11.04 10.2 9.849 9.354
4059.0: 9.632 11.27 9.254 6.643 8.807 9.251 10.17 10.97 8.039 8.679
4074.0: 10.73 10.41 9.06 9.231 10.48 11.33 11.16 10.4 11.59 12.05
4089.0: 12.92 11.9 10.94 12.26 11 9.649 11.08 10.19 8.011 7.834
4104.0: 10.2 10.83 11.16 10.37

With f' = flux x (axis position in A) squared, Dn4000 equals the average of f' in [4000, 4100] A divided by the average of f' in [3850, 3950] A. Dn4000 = 1.84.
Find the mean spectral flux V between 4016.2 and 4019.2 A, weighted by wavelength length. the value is 10.4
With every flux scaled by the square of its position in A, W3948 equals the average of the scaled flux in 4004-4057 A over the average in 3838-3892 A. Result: 1.72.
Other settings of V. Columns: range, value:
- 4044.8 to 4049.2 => 8.07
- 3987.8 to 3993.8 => 10.2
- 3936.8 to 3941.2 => 3.97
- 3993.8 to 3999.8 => 9.13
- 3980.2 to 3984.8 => 9.09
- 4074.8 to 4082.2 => 10.1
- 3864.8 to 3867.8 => 7.38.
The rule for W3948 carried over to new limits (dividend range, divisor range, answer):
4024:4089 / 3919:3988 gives 1.92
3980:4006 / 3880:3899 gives 1.51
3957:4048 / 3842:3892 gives 1.40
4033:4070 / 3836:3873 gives 1.72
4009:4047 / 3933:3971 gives 2.14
